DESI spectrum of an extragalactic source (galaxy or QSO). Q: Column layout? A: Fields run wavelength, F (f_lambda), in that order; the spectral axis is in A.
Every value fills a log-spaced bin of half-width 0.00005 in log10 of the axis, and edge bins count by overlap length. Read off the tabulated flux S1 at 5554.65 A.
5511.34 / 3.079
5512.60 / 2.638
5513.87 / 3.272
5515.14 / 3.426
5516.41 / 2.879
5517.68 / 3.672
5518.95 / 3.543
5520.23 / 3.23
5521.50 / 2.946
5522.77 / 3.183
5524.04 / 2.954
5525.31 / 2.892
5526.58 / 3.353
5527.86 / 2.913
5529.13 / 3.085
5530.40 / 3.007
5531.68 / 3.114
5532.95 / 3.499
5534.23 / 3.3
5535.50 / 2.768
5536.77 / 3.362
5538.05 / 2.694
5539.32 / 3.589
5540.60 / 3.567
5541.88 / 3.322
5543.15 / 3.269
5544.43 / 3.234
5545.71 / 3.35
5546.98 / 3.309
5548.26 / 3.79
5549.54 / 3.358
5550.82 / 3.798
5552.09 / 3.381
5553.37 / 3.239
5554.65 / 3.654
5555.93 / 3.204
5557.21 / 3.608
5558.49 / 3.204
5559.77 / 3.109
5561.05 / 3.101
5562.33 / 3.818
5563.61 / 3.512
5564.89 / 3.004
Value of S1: 3.654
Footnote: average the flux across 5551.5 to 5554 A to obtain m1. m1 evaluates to 3.31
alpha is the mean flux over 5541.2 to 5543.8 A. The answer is 3.3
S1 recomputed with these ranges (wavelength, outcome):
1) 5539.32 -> 3.589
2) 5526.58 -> 3.353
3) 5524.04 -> 2.954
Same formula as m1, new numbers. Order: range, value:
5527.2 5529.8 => 3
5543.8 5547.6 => 3.3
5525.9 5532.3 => 3.09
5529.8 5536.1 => 3.14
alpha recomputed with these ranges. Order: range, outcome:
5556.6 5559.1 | 3.41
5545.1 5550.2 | 3.45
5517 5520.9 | 3.46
